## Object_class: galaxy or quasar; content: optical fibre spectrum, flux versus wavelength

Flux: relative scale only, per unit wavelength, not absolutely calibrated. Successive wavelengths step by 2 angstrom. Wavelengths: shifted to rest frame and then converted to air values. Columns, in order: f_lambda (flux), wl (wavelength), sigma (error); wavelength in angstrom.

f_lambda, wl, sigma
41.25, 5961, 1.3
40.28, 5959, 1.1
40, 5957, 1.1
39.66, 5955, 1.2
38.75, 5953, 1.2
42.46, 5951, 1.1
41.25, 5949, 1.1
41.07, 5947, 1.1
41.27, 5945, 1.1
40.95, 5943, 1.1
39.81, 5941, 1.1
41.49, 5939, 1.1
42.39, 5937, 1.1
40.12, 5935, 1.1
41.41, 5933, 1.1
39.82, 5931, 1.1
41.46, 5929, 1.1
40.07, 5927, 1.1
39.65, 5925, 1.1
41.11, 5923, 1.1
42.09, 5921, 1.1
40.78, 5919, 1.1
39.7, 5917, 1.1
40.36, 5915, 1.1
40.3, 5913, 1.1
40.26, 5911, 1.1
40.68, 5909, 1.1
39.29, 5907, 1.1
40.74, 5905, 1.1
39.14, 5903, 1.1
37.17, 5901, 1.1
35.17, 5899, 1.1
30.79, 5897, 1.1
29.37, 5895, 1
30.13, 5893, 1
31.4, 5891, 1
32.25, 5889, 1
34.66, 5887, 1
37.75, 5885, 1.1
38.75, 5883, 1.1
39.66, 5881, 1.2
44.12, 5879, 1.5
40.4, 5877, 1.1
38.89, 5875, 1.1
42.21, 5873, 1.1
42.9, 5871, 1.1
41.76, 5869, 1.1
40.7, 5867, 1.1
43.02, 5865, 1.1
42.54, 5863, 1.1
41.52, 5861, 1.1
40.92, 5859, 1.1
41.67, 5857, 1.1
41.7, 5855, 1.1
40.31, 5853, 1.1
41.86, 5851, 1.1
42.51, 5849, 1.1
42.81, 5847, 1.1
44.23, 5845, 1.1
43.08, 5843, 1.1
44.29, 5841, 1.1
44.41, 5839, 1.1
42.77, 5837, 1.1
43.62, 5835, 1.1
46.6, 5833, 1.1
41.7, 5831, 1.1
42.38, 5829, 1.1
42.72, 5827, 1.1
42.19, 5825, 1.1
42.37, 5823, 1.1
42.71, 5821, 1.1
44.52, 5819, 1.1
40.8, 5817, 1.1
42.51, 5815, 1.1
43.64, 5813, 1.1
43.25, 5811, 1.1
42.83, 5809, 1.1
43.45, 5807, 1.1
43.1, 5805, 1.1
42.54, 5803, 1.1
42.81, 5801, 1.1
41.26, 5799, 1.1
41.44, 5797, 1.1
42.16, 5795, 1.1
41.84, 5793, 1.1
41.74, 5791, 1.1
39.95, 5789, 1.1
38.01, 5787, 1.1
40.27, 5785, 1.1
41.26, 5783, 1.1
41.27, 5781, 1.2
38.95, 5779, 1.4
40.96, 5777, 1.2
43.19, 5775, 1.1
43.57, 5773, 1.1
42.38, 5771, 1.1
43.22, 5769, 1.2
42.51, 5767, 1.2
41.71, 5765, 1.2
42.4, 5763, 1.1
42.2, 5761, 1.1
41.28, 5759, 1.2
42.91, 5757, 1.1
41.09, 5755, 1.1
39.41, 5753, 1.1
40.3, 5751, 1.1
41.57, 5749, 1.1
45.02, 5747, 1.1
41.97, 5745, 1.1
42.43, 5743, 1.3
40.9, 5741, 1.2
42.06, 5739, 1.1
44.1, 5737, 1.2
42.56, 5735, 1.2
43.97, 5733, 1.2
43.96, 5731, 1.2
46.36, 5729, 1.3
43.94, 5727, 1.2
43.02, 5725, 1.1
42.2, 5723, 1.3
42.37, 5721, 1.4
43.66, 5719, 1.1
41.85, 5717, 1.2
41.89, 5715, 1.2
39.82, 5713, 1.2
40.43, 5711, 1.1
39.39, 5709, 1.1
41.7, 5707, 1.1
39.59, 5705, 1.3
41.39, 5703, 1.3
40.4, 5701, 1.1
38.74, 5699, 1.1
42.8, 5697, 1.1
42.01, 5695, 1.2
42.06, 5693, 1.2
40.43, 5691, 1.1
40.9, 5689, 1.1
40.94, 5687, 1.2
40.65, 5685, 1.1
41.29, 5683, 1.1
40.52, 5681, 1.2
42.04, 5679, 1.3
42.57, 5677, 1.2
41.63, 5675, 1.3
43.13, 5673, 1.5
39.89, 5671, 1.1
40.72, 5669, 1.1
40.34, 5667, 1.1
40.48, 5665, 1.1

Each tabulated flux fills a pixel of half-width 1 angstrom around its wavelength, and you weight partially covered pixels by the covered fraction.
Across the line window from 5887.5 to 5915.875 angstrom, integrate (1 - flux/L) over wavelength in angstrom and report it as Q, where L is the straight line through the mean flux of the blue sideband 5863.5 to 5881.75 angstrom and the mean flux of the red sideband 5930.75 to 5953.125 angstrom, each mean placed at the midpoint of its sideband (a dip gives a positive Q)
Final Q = 3.5 angstrom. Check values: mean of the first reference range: 41.6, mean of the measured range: 36.2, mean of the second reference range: 41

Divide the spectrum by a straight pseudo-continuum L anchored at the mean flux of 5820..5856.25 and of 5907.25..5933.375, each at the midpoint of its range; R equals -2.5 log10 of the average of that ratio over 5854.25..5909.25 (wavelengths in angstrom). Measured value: 0.09 mag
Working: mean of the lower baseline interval 42.9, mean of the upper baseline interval 40.5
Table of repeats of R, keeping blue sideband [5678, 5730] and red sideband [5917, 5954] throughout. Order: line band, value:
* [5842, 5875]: -0.02 mag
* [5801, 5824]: -0.04 mag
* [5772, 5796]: 0.01 mag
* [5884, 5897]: 0.25 mag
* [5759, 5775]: -0.03 mag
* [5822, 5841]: -0.05 mag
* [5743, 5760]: -0.01 mag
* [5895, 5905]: 0.16 mag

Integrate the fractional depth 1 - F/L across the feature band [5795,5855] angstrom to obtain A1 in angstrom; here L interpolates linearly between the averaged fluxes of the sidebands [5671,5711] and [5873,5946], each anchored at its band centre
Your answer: -4.77 angstrom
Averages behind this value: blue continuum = 41.1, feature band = 42.8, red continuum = 38.8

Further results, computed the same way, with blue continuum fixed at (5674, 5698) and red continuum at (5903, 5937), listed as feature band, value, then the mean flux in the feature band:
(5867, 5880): -0.30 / 41.6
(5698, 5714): 0.47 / 40.2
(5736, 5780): -0.88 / 42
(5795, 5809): -0.49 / 42.4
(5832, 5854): -1.34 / 43.3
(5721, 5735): -0.81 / 43.7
